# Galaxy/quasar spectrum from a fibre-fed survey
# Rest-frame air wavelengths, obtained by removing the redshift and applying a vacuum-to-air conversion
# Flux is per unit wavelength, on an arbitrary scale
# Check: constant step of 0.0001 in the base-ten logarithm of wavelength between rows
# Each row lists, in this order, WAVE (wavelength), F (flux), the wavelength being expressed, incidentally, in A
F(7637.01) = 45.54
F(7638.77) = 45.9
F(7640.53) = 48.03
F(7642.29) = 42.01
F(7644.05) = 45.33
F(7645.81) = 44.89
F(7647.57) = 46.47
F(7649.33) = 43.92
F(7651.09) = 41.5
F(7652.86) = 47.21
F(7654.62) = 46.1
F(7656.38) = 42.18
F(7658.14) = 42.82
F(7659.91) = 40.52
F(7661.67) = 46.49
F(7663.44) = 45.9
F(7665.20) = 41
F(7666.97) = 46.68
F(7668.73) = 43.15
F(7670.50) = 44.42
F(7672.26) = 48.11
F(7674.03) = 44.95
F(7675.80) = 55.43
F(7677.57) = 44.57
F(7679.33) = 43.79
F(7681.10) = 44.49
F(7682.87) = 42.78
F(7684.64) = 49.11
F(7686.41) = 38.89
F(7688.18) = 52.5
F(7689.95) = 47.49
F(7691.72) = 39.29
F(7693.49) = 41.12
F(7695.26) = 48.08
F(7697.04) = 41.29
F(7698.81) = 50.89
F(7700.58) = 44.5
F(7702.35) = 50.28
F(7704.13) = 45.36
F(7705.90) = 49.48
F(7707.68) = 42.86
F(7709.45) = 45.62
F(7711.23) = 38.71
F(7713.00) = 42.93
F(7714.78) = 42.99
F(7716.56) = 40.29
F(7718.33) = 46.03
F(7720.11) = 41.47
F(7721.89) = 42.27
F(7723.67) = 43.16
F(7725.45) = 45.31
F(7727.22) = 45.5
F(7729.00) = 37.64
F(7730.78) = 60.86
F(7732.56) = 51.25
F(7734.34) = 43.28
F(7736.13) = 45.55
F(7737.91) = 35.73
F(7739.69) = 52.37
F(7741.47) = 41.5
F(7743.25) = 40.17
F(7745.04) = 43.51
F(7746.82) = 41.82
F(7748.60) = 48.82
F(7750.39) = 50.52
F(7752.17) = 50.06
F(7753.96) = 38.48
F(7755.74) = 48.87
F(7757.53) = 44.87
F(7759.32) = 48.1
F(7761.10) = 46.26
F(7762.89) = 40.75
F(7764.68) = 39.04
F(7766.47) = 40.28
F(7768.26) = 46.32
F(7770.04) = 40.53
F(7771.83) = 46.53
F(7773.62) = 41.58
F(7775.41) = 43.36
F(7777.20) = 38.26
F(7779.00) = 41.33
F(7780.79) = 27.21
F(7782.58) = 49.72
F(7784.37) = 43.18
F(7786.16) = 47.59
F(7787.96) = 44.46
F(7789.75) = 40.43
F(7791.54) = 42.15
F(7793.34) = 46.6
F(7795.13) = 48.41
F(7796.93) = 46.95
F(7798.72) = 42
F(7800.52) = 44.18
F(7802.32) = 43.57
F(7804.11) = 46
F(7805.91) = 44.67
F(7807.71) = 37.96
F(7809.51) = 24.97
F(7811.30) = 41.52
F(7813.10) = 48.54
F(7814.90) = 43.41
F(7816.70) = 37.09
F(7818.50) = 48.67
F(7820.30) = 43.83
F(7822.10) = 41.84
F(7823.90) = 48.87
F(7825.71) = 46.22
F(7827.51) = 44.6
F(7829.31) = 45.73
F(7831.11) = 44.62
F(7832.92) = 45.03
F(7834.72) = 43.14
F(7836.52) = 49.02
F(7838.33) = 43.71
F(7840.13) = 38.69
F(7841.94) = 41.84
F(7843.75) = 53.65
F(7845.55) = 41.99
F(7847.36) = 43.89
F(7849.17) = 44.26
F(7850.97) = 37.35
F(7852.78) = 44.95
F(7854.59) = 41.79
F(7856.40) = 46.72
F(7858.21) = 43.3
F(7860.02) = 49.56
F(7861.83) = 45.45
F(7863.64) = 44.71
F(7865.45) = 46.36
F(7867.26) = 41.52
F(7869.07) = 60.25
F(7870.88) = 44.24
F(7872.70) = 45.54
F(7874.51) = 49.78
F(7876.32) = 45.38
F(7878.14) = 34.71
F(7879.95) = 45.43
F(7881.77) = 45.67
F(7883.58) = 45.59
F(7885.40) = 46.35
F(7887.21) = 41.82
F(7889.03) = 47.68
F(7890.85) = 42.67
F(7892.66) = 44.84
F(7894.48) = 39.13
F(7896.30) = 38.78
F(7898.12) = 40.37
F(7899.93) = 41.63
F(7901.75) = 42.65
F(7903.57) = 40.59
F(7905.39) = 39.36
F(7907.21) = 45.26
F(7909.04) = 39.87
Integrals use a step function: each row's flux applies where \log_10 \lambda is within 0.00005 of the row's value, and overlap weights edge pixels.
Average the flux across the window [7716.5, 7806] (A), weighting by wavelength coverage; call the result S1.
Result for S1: 44.1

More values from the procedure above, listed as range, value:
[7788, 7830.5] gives 43.4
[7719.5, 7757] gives 45.2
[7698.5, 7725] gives 44.3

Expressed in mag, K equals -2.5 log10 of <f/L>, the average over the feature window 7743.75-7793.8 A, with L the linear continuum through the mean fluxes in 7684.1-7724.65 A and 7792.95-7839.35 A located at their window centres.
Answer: 0.015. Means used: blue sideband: 44.5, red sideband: 43.9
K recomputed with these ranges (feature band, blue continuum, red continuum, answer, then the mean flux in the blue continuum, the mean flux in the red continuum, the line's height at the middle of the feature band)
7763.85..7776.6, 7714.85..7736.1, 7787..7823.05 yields 0.04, 45.1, 42.9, 43.9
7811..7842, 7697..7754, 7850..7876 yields 0.03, 45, 45.8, 45.6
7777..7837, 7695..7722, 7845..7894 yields 0.04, 44.5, 44.9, 44.7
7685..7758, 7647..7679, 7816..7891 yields 0.00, 45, 44.9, 45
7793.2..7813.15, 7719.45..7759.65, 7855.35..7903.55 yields 0.06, 45.2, 44.5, 44.9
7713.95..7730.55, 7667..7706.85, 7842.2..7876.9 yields 0.06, 45.9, 45.8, 45.9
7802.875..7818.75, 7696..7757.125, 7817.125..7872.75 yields 0.10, 45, 45.1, 45.1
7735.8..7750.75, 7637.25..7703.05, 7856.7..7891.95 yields 0.03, 45.2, 45.6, 45.3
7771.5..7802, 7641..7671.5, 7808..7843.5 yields 0.01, 44.2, 43.3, 43.5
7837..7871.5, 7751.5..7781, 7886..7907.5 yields -0.07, 42.7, 42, 42.3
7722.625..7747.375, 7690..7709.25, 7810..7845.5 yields 0.01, 45.4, 44.5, 45.2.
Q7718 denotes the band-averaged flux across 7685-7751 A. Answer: 44.9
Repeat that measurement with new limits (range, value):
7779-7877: 44.2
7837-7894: 44.8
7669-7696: 45.6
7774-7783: 39.5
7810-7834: 44.3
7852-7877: 46.4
